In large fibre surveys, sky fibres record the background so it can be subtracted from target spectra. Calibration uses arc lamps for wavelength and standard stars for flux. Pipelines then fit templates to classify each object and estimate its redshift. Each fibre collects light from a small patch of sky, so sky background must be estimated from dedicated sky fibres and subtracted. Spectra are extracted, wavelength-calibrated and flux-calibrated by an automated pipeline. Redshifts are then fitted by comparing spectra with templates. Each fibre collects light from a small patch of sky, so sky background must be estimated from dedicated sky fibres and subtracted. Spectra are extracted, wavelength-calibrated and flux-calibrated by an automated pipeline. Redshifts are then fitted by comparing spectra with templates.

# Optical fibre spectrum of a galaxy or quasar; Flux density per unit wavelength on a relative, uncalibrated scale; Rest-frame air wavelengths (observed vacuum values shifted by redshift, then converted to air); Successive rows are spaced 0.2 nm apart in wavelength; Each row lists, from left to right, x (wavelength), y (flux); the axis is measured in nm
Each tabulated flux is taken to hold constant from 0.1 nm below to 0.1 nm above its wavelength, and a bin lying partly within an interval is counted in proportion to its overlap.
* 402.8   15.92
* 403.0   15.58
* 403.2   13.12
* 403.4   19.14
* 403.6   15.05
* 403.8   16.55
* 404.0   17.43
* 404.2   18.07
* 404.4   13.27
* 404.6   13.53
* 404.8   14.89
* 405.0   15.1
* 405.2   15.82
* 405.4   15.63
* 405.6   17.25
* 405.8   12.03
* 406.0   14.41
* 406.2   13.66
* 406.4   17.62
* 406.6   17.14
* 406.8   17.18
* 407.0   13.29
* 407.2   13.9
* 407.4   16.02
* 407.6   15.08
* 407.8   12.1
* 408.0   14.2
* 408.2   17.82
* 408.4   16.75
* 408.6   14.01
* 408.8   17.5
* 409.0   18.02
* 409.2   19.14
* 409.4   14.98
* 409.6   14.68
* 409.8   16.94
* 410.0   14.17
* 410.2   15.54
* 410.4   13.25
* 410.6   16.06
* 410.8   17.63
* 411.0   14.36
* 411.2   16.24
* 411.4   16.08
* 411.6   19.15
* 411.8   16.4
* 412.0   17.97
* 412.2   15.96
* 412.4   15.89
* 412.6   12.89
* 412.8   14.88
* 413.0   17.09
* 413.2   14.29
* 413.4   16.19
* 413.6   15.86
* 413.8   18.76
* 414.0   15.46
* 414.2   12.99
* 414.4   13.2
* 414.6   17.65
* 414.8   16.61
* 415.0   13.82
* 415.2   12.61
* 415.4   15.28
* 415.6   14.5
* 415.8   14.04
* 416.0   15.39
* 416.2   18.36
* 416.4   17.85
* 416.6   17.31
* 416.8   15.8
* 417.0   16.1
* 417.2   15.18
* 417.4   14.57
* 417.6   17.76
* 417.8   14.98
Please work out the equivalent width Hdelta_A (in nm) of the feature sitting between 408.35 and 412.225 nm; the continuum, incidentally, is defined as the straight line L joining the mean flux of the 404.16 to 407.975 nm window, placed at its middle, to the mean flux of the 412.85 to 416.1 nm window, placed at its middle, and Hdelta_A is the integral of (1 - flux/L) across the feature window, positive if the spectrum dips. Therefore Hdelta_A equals -0.29 nm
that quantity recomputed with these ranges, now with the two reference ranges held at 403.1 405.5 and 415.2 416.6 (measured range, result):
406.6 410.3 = 0.003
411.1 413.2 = -0.058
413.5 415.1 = 0.021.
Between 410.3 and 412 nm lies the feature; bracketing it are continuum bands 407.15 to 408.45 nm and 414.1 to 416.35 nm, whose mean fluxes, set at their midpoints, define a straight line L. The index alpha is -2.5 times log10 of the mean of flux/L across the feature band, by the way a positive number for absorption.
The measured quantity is -0.082 mag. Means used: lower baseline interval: 15.1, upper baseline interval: 15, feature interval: 16.3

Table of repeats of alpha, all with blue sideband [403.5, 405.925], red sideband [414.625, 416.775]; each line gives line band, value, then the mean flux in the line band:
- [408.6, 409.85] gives -0.08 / 16.6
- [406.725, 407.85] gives 0.06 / 14.6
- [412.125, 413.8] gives 0.00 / 15.6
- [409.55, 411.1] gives 0.01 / 15.3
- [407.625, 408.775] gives 0.02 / 15.1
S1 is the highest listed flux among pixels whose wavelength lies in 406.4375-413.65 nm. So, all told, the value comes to 19.15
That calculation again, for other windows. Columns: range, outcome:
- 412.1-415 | 18.76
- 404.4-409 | 18.02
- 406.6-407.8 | 17.18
